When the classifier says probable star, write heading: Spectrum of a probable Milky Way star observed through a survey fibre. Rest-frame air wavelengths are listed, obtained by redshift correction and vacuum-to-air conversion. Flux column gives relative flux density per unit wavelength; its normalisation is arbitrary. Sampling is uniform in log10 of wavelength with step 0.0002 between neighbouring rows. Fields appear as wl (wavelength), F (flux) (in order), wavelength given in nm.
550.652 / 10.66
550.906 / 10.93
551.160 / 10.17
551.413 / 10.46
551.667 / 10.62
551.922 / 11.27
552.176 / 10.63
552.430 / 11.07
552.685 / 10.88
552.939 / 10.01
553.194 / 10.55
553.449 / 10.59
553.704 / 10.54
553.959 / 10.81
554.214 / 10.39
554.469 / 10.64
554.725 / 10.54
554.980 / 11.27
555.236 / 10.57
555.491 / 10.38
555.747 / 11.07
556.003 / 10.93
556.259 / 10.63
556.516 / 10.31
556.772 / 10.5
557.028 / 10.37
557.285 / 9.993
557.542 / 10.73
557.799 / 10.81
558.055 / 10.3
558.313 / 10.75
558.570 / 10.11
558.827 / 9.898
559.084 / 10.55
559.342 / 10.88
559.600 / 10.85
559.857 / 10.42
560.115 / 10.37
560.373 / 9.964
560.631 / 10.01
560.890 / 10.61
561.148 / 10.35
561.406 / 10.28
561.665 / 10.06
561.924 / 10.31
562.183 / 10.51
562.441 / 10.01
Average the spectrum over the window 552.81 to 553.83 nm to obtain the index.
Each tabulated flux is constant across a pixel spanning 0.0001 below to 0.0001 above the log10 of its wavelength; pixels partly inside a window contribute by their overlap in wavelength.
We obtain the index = 10.4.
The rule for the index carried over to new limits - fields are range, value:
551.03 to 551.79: 10.4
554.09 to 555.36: 10.7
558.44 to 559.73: 10.5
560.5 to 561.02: 10.3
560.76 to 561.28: 10.5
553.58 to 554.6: 10.6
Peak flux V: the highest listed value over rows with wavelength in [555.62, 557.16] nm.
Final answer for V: 11.07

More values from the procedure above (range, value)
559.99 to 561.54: 10.61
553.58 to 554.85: 10.81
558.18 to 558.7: 10.75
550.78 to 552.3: 11.27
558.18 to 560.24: 10.88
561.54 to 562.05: 10.31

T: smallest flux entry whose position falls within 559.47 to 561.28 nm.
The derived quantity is 9.964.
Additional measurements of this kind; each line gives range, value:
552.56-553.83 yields 10.01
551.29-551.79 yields 10.46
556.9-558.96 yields 9.898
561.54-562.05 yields 10.06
